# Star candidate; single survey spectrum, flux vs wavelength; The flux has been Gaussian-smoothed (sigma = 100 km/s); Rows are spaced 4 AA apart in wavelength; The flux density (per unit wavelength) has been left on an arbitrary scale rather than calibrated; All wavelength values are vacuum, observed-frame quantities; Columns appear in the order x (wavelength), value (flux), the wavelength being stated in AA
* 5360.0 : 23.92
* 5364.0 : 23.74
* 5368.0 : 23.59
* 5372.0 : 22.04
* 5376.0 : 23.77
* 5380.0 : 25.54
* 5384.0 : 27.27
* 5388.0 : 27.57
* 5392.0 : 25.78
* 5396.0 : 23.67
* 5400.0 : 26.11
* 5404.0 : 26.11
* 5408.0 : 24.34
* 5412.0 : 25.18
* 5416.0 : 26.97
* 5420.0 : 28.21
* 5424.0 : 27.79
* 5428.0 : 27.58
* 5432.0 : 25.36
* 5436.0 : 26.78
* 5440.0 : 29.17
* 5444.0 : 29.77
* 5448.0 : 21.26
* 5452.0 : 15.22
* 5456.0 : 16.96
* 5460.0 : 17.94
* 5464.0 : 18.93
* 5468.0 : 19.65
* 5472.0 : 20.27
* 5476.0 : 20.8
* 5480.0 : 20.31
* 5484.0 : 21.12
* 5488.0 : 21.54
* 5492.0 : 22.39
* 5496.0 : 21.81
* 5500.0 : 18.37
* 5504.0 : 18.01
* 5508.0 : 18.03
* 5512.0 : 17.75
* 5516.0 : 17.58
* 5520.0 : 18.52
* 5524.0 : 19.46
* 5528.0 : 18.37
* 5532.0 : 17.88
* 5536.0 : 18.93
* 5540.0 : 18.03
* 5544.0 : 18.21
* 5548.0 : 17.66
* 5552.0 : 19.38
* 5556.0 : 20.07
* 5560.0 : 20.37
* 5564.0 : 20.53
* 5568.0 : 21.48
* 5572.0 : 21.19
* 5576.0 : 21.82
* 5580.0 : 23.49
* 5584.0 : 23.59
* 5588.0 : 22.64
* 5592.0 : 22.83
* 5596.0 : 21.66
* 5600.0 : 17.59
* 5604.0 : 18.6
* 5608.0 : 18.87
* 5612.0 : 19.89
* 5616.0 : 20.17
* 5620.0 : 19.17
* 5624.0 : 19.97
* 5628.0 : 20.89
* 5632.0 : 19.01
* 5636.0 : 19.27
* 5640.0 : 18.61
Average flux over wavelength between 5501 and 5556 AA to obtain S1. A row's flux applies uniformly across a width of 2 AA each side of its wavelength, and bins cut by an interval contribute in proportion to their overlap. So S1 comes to 18.4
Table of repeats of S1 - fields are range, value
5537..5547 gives 18.2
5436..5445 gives 28.8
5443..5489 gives 20.1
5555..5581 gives 21.2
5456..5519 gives 19.5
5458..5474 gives 19.2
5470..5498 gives 21.2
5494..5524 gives 18.6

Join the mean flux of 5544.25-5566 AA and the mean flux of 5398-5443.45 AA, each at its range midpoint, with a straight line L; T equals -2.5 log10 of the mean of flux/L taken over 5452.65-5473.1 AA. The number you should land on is 0.31 mag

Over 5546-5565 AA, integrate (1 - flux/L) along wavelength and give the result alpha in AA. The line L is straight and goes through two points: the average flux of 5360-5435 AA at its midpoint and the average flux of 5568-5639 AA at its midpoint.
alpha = 1.9 AA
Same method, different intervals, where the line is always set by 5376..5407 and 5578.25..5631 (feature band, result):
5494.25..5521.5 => 5.3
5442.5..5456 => 1.9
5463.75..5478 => 2.3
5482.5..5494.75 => 0.9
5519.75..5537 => 3.0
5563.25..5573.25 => 0.2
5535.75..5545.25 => 1.7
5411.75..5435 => -1.8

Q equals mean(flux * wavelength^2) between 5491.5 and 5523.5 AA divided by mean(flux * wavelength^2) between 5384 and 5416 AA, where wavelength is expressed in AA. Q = 0.76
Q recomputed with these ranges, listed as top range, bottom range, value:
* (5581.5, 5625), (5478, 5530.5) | 1.09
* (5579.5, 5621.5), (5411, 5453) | 0.85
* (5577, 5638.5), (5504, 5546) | 1.16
